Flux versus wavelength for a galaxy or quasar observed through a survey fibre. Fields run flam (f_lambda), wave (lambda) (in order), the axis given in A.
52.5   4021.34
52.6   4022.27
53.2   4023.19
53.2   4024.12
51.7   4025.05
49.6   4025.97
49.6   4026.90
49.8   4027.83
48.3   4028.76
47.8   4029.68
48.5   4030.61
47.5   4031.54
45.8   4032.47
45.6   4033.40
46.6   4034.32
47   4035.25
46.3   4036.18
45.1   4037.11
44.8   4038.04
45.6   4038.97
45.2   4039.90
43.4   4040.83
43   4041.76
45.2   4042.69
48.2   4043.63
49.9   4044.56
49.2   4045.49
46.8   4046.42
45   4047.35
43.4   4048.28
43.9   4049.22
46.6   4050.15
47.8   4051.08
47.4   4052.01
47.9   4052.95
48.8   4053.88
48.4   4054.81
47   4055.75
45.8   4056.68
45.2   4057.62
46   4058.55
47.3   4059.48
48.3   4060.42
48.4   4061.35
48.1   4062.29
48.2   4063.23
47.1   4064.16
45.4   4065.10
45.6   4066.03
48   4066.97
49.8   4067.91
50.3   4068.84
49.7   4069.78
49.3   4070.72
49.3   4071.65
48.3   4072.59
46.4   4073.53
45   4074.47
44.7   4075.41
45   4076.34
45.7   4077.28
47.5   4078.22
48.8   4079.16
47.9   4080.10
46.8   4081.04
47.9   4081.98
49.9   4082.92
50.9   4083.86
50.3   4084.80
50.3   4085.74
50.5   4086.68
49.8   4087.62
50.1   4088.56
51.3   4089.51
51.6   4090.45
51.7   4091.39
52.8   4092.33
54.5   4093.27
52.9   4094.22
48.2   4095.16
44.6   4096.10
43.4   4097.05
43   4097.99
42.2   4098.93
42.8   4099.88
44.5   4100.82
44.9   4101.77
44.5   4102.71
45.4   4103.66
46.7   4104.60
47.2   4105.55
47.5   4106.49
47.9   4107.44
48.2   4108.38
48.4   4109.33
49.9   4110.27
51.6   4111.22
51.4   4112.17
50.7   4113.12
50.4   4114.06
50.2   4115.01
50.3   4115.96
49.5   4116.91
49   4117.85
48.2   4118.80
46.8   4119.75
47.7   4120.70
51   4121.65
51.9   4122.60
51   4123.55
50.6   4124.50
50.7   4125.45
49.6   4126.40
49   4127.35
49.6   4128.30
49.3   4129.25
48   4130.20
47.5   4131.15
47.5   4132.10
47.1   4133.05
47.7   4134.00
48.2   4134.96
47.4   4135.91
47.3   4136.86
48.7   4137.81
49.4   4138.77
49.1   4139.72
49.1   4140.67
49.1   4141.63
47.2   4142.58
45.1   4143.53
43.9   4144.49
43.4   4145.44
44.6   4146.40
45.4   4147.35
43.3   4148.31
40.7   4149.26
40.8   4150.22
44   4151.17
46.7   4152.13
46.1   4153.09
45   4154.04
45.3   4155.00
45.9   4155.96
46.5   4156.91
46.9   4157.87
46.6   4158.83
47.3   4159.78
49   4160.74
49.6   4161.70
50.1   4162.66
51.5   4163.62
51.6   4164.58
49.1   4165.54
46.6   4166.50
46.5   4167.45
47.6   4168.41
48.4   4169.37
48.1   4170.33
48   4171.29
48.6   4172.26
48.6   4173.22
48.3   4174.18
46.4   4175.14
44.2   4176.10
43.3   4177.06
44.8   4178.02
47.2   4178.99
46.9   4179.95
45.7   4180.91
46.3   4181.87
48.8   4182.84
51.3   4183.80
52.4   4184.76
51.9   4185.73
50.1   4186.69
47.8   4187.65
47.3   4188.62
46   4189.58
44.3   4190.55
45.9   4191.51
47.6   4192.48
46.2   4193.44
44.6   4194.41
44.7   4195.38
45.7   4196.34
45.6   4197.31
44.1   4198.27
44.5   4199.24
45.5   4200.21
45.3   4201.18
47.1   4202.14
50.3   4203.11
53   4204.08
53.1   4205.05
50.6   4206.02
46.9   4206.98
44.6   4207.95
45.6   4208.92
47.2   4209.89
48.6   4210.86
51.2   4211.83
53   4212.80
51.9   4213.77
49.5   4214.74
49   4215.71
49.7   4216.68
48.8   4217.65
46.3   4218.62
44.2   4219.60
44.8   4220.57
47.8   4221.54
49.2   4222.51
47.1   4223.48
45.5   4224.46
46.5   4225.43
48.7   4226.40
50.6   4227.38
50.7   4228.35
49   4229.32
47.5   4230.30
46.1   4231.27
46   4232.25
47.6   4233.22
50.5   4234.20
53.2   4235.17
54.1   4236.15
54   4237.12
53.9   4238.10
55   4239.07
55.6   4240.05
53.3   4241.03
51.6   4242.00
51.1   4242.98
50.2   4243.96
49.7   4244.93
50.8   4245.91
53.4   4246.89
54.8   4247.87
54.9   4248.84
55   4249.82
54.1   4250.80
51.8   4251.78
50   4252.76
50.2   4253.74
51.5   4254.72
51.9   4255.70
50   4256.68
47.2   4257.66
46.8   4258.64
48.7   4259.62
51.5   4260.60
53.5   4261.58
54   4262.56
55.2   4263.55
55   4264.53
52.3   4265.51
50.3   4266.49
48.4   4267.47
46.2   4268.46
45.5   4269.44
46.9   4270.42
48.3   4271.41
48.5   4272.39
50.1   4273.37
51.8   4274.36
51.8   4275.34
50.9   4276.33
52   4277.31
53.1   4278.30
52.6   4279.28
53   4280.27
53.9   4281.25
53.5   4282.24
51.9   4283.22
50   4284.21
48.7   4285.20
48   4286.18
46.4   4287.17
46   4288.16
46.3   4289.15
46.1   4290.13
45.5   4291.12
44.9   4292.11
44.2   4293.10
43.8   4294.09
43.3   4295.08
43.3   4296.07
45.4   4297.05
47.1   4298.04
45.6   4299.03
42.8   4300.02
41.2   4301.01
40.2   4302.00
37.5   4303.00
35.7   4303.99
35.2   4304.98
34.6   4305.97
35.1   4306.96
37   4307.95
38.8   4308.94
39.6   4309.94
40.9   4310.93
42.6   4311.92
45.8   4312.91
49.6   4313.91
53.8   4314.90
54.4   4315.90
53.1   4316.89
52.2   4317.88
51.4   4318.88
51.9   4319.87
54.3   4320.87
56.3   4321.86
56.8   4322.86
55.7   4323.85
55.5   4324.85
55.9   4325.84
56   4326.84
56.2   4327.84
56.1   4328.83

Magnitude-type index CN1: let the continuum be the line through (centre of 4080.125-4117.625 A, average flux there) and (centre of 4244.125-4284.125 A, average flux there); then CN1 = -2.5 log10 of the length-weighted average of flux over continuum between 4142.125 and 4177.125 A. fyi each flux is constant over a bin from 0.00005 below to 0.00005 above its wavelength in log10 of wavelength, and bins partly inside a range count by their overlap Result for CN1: 0.07 mag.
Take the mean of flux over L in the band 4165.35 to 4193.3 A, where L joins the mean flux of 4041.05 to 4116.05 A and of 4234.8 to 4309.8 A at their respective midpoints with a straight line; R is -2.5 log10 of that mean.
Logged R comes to 0.02 mag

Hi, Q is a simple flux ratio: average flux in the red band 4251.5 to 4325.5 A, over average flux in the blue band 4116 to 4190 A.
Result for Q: 1.01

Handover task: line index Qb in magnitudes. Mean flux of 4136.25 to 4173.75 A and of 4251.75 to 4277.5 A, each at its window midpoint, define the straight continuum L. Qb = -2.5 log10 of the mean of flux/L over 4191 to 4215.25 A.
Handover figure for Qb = 0.02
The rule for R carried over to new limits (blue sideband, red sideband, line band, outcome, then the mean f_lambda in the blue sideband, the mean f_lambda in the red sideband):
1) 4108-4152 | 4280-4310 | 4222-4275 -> -0.13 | 48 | 44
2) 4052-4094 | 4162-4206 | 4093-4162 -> 0.01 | 48.5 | 47.6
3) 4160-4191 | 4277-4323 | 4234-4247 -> -0.12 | 48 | 46.4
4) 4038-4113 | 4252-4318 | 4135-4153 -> 0.04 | 47.6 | 47.3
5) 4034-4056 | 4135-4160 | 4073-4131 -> -0.05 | 46.3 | 46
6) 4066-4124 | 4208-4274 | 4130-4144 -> 0.02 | 48.4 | 50.1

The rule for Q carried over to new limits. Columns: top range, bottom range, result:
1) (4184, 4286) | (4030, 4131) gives 1.04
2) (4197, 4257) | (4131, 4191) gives 1.06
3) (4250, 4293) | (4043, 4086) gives 1.05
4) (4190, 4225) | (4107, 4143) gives 0.97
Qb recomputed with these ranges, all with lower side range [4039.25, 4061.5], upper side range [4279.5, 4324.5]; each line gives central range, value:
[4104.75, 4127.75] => -0.07 mag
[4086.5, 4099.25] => -0.06 mag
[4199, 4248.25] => -0.07 mag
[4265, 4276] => -0.06 mag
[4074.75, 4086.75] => -0.04 mag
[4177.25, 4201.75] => -0.01 mag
